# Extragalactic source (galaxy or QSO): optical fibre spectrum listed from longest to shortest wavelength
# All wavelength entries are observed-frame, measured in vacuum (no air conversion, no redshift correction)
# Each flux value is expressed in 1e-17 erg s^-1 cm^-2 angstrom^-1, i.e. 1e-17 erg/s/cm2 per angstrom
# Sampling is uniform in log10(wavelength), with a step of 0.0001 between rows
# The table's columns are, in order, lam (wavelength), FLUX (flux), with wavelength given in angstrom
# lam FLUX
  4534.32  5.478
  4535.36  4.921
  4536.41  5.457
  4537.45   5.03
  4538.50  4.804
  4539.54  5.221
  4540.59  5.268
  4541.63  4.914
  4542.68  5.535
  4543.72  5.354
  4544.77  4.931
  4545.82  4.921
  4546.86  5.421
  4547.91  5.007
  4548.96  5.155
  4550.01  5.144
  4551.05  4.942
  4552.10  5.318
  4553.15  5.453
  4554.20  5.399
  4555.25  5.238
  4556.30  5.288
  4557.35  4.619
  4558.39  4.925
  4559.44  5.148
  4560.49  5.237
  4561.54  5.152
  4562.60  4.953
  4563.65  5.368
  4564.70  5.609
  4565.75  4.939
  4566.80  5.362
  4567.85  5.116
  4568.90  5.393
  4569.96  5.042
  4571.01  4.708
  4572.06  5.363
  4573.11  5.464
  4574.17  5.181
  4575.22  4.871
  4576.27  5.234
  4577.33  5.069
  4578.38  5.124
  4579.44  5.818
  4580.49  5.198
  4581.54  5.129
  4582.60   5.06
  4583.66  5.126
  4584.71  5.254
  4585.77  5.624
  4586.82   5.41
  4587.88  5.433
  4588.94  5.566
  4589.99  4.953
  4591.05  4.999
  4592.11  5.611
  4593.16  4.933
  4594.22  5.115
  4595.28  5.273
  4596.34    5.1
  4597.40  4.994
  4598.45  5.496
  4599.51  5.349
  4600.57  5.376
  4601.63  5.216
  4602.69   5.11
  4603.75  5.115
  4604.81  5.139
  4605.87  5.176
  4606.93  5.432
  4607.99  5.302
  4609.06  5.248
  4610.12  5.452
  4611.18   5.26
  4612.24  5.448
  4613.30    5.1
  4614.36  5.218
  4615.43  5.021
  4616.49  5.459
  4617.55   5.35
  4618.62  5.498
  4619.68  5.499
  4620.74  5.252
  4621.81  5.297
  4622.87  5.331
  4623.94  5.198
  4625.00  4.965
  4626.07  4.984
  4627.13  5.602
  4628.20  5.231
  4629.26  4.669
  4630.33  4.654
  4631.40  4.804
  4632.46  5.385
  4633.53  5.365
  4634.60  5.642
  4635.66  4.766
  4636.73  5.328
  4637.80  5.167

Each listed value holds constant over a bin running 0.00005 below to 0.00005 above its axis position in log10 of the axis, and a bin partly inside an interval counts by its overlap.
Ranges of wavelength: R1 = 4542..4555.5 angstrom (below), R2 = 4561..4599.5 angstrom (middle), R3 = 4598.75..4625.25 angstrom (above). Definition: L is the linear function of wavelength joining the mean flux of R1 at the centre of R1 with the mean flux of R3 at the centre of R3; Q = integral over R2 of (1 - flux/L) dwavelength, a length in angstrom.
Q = 0.1 angstrom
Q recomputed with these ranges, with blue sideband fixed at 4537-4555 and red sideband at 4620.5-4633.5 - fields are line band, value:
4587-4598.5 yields -0.2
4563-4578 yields -0.1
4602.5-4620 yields -0.5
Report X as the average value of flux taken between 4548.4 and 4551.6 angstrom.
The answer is 5.08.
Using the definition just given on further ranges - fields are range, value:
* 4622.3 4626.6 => 5.12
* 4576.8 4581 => 5.3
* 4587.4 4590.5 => 5.32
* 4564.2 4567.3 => 5.3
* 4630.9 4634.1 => 5.19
